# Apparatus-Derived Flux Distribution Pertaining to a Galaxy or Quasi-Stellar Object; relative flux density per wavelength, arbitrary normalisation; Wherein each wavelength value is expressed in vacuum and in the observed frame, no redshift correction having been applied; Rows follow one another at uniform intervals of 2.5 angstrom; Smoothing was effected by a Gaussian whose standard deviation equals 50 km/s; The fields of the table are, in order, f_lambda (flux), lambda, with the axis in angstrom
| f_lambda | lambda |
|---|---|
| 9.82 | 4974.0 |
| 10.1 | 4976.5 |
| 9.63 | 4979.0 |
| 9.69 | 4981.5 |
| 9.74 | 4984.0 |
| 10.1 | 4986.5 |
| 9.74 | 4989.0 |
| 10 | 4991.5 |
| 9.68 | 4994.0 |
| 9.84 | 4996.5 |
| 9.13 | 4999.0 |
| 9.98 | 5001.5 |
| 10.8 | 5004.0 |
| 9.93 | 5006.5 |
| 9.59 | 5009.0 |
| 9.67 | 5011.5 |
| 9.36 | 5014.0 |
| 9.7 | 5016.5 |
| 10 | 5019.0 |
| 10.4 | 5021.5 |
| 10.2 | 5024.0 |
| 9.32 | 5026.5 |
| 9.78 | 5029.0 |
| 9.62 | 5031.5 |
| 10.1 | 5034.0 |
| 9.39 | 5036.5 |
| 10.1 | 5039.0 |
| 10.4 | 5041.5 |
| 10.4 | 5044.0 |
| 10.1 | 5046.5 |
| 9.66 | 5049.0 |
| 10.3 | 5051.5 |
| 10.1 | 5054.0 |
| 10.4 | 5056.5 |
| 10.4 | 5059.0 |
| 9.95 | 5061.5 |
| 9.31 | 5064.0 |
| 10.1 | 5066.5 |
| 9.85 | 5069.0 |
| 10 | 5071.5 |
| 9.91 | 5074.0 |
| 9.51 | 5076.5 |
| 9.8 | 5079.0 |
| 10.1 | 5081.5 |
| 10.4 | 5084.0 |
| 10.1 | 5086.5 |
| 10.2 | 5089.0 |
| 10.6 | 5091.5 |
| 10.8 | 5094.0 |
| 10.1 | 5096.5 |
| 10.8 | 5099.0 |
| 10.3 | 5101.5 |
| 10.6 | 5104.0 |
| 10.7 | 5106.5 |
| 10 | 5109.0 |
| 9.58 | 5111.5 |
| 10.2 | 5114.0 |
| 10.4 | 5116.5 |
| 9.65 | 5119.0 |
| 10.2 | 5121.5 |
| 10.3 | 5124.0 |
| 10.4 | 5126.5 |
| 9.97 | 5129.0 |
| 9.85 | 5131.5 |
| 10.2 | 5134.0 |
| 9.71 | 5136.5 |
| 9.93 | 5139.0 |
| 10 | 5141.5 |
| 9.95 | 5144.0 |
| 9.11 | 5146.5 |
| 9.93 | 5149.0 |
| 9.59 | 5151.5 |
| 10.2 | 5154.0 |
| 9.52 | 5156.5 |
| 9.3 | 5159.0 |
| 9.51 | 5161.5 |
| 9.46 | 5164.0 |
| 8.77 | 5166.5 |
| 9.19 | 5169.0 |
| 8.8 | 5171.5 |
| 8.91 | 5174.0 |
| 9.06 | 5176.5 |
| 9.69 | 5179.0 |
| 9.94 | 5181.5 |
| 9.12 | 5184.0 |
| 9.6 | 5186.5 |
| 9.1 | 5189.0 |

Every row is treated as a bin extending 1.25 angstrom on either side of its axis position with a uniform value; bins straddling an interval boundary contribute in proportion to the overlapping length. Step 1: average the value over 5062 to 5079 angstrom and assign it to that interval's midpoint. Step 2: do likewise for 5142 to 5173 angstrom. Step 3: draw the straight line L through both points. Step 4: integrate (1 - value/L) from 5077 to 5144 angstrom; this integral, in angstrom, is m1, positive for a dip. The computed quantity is -3.8 angstrom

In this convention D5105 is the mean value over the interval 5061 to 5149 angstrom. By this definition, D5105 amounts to 10.1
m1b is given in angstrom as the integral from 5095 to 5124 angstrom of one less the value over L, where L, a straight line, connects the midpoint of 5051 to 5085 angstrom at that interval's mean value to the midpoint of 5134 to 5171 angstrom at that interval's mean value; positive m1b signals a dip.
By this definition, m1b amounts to -1.3 angstrom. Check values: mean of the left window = 10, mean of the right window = 9.59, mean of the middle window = 10.2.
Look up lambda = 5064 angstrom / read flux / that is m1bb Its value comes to 9.31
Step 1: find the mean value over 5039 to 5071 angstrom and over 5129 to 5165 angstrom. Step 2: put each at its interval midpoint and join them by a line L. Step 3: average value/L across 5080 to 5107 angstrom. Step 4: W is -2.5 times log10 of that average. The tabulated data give -0.05 mag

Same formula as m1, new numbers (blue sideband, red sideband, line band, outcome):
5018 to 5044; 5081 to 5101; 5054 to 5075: 0.4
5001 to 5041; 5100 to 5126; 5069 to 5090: 0.2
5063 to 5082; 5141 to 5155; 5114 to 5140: -0.7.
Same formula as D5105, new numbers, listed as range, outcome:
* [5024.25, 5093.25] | 10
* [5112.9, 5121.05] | 10.1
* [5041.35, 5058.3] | 10.2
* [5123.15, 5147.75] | 9.94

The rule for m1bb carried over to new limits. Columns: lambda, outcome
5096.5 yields 10.1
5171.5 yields 8.8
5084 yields 10.4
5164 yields 9.46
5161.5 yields 9.51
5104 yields 10.6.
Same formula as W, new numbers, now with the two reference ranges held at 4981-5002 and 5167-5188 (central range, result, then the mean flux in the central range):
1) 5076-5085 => -0.05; 9.98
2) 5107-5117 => -0.07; 10.1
